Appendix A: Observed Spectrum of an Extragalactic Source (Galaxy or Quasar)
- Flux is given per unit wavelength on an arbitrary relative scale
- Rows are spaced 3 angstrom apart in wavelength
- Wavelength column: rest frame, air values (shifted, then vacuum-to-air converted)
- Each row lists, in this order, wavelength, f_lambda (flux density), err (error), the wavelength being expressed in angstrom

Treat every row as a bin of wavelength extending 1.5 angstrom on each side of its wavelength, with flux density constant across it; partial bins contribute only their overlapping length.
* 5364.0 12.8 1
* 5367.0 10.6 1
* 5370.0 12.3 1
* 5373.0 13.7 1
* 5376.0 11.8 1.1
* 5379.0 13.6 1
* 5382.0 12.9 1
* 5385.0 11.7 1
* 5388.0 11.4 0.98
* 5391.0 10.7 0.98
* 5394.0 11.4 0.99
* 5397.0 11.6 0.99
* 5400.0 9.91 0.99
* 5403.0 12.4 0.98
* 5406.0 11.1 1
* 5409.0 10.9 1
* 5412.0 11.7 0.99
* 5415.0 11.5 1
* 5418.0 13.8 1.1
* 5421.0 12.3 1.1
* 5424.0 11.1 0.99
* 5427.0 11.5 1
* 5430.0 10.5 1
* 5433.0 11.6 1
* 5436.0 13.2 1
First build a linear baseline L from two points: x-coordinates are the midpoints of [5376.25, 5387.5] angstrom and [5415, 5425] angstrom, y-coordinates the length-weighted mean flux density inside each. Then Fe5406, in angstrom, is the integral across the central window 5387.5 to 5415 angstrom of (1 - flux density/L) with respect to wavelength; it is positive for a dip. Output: 2.6 angstrom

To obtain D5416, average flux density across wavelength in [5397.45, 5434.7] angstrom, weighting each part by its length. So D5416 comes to 11.5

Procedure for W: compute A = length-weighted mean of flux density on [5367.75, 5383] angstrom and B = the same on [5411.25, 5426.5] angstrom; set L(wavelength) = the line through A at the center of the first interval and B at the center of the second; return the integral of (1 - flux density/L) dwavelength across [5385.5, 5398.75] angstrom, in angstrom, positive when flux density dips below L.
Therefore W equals 1.3 angstrom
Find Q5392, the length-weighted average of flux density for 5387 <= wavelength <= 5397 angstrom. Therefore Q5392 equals 11.2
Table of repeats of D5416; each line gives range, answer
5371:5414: 11.8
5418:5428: 12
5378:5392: 12.1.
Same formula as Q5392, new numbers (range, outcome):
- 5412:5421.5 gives 12.4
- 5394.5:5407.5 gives 11.3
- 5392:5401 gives 11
